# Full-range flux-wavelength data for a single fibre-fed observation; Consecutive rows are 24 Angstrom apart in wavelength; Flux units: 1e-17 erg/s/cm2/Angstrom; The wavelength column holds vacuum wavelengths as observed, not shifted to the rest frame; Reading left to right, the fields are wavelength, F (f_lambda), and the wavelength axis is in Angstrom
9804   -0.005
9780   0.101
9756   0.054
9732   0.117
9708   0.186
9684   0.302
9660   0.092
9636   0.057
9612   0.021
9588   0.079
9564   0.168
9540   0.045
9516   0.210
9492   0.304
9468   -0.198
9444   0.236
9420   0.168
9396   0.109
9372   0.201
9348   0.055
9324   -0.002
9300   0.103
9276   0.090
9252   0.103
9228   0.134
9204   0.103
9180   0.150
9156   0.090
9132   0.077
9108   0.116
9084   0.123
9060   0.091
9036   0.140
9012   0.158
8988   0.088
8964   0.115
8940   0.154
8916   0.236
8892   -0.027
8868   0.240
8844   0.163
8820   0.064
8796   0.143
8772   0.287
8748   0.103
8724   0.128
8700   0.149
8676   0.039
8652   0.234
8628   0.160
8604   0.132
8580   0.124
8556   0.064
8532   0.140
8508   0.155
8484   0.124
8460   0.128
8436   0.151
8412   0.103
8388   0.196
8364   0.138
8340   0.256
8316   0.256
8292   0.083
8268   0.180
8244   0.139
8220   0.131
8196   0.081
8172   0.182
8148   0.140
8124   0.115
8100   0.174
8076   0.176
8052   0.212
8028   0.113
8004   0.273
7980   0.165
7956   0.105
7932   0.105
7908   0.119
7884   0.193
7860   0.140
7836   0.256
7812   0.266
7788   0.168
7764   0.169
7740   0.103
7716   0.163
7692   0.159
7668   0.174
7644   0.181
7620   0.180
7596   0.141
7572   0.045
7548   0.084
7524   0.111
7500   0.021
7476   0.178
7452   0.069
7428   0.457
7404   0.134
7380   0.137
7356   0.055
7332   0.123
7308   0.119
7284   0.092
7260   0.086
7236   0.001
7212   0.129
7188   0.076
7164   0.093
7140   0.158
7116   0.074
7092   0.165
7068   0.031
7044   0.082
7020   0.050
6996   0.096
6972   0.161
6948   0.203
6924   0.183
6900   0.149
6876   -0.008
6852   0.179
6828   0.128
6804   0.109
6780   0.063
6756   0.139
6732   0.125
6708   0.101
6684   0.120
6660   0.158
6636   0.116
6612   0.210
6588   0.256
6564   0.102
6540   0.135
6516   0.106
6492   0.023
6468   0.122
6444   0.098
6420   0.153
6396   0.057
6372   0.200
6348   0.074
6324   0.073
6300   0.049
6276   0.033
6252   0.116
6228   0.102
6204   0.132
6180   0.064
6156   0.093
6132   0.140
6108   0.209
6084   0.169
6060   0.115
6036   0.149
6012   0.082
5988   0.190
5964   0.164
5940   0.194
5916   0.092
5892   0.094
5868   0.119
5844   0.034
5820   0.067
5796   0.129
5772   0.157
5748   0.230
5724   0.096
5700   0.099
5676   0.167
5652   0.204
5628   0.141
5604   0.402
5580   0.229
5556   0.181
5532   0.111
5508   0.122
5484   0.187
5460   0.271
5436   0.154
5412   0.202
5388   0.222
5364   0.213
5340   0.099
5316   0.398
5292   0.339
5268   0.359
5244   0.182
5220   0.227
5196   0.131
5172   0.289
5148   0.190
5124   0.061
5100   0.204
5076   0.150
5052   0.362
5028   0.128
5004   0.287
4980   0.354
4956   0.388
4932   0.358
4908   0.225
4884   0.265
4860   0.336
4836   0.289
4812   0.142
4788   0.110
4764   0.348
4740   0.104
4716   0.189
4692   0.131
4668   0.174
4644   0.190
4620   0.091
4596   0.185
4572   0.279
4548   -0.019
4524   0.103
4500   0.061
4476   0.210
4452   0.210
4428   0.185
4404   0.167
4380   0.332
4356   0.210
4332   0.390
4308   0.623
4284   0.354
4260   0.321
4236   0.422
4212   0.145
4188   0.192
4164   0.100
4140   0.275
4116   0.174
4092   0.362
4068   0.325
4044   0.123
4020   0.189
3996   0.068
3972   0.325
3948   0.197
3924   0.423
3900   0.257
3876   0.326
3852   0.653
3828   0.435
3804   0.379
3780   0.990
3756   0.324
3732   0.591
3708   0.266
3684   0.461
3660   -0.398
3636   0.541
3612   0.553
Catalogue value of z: 0.991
